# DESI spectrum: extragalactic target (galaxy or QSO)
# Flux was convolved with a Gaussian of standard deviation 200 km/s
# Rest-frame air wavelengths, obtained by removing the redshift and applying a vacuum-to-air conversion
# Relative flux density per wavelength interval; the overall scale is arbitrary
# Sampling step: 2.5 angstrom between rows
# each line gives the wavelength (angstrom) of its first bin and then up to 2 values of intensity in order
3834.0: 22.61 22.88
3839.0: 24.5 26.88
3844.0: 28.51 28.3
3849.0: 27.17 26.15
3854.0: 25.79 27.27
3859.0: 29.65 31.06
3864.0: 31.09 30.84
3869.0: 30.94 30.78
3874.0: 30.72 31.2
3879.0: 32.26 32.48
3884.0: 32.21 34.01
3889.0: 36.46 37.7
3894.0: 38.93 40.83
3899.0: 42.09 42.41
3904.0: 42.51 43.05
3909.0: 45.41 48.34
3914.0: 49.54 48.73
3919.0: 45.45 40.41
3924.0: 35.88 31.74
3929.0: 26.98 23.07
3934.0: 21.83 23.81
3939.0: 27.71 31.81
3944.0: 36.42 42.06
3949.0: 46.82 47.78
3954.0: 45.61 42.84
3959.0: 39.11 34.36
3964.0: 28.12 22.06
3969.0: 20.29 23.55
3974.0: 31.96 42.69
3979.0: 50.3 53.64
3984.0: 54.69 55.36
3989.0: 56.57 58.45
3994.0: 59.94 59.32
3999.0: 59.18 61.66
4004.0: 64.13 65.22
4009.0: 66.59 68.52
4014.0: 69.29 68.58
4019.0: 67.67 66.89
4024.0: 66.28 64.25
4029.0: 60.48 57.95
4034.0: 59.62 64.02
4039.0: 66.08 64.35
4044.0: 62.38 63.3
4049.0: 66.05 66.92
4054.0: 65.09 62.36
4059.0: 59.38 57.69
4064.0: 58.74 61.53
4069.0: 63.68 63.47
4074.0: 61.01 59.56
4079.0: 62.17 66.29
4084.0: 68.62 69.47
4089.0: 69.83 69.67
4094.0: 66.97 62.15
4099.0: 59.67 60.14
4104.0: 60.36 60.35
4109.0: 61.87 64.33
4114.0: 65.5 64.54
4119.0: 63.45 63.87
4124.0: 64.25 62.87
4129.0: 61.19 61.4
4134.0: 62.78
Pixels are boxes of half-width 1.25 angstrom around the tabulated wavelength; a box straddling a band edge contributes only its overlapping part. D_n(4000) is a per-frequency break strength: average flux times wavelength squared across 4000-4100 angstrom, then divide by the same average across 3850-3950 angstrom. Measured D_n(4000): 2.0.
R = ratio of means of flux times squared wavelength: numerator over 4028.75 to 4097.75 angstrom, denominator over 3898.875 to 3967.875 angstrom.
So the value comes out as 1.81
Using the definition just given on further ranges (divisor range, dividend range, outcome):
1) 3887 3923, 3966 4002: 1.16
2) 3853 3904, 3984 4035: 1.98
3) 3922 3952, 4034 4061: 2.05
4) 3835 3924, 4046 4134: 2.02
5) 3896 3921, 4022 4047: 1.50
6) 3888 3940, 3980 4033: 1.72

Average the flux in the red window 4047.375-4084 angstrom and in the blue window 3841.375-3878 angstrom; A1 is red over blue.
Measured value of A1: 2.15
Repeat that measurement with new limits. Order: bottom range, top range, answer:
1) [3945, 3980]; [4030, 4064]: 1.70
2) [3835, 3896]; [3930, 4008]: 1.41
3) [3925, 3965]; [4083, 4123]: 1.87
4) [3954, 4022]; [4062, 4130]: 1.24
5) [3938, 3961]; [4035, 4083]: 1.57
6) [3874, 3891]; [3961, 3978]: 0.88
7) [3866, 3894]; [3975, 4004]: 1.69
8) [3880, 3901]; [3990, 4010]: 1.67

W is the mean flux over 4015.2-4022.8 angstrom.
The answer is 67.7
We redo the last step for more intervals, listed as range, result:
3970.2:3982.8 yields 40.4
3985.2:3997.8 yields 57.9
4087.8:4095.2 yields 68.8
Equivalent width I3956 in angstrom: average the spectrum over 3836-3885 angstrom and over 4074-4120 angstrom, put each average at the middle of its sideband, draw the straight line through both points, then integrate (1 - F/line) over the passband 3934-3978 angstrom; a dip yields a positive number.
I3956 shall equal 9.0 angstrom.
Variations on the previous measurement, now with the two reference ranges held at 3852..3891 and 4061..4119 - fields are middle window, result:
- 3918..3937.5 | 4.1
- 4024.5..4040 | -2.1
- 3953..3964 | 1.2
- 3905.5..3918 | -3.4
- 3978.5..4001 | -3.7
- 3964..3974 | 4.7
